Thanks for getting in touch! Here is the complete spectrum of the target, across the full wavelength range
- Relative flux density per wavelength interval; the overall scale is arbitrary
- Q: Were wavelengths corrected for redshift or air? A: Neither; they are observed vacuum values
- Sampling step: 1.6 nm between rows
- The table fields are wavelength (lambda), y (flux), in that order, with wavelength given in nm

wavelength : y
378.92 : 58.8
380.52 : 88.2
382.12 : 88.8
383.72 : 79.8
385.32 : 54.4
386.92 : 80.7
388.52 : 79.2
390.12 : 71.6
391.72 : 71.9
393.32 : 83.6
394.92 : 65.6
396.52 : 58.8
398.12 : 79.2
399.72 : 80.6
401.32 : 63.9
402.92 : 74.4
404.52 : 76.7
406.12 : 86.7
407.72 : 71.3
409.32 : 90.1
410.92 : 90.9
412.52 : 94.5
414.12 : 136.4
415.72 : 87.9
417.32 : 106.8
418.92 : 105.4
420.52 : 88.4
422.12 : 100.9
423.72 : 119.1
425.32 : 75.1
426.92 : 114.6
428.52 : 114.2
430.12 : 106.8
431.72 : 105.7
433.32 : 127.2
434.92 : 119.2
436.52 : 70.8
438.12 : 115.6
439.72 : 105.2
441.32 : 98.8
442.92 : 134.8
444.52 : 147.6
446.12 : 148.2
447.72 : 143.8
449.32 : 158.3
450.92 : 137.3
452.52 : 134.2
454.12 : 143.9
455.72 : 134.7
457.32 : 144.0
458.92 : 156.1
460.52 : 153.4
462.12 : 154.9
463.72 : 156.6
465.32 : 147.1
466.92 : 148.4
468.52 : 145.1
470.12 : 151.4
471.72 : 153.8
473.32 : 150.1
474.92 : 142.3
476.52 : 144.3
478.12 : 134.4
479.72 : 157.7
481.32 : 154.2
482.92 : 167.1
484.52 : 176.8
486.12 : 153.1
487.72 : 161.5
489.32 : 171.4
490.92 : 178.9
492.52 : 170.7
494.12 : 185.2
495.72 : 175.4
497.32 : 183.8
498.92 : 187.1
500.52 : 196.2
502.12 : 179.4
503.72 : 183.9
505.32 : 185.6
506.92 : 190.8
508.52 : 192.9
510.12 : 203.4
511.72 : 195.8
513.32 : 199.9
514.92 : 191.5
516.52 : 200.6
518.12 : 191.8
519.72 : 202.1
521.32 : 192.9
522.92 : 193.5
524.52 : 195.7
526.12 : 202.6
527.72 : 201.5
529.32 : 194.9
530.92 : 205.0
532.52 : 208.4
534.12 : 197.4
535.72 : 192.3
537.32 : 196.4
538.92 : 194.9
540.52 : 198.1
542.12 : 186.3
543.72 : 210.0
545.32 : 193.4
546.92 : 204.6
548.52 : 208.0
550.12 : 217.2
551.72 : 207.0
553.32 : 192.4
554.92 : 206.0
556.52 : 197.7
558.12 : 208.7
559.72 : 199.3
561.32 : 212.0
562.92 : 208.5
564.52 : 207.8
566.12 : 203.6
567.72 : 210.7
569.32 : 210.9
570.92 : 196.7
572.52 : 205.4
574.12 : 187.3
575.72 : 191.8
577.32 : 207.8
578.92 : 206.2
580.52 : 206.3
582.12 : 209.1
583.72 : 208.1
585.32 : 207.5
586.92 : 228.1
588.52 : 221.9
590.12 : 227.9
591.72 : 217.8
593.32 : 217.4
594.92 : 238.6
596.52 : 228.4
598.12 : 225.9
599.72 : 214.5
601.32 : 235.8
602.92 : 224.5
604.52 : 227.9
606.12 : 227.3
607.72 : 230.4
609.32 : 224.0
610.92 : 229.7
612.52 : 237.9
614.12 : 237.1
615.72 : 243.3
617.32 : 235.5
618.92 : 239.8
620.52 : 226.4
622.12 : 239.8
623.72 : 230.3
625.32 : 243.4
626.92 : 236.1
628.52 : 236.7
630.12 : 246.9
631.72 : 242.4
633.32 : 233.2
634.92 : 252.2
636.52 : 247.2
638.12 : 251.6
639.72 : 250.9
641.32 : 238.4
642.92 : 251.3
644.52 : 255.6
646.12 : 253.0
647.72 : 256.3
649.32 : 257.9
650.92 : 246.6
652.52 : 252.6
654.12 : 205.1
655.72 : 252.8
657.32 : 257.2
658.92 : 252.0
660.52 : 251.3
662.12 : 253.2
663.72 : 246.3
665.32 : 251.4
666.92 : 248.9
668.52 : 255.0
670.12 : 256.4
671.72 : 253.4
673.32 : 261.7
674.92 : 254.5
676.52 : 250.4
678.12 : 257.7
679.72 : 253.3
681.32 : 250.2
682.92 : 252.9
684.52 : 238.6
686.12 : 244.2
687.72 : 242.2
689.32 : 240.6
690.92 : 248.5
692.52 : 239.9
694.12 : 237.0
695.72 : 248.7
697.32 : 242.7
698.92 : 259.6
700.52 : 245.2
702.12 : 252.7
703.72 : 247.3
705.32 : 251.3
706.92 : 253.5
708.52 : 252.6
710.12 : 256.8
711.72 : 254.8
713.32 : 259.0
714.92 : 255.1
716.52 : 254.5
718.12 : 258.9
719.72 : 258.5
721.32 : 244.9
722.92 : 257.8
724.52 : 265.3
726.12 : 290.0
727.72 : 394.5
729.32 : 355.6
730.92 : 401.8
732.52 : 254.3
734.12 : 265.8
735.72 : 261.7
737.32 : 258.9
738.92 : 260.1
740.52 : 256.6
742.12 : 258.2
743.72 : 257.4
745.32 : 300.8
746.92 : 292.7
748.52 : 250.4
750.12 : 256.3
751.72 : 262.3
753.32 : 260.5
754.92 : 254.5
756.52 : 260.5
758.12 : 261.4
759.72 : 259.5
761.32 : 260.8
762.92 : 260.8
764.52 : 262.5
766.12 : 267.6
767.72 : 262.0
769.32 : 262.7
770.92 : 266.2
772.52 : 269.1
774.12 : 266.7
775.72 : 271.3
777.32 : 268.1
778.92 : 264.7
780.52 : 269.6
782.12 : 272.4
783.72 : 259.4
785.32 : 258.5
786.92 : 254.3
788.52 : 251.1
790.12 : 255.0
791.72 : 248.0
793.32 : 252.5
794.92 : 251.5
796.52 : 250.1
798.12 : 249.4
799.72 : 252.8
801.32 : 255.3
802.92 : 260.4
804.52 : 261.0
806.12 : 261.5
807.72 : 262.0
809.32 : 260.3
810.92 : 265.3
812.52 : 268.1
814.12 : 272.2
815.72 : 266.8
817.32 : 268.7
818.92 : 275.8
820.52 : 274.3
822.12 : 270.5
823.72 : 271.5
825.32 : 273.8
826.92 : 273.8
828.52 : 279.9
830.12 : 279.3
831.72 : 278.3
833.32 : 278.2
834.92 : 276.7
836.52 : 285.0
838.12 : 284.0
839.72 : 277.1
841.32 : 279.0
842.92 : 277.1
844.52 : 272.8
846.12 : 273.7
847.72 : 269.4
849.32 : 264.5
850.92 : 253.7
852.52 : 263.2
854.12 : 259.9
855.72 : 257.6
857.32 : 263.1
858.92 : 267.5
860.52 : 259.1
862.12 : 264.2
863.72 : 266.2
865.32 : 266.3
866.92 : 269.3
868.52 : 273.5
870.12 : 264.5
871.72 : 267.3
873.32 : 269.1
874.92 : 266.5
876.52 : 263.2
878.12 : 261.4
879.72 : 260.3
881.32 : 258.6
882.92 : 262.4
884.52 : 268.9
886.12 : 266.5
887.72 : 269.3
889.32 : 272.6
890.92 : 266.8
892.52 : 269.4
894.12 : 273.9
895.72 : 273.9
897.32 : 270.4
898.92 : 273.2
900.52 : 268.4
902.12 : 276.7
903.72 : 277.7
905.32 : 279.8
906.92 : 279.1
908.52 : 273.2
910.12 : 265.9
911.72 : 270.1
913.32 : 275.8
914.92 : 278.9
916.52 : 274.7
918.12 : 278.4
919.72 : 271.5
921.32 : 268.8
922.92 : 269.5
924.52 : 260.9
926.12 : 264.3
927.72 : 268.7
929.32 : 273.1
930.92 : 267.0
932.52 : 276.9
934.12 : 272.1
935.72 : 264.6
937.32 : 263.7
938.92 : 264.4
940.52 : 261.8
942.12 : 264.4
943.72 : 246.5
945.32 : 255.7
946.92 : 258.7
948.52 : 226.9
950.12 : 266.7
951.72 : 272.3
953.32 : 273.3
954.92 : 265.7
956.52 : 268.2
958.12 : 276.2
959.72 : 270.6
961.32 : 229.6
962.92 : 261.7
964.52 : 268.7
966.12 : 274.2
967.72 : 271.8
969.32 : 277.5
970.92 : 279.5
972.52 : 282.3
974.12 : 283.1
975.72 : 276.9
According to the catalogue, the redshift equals 0.110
